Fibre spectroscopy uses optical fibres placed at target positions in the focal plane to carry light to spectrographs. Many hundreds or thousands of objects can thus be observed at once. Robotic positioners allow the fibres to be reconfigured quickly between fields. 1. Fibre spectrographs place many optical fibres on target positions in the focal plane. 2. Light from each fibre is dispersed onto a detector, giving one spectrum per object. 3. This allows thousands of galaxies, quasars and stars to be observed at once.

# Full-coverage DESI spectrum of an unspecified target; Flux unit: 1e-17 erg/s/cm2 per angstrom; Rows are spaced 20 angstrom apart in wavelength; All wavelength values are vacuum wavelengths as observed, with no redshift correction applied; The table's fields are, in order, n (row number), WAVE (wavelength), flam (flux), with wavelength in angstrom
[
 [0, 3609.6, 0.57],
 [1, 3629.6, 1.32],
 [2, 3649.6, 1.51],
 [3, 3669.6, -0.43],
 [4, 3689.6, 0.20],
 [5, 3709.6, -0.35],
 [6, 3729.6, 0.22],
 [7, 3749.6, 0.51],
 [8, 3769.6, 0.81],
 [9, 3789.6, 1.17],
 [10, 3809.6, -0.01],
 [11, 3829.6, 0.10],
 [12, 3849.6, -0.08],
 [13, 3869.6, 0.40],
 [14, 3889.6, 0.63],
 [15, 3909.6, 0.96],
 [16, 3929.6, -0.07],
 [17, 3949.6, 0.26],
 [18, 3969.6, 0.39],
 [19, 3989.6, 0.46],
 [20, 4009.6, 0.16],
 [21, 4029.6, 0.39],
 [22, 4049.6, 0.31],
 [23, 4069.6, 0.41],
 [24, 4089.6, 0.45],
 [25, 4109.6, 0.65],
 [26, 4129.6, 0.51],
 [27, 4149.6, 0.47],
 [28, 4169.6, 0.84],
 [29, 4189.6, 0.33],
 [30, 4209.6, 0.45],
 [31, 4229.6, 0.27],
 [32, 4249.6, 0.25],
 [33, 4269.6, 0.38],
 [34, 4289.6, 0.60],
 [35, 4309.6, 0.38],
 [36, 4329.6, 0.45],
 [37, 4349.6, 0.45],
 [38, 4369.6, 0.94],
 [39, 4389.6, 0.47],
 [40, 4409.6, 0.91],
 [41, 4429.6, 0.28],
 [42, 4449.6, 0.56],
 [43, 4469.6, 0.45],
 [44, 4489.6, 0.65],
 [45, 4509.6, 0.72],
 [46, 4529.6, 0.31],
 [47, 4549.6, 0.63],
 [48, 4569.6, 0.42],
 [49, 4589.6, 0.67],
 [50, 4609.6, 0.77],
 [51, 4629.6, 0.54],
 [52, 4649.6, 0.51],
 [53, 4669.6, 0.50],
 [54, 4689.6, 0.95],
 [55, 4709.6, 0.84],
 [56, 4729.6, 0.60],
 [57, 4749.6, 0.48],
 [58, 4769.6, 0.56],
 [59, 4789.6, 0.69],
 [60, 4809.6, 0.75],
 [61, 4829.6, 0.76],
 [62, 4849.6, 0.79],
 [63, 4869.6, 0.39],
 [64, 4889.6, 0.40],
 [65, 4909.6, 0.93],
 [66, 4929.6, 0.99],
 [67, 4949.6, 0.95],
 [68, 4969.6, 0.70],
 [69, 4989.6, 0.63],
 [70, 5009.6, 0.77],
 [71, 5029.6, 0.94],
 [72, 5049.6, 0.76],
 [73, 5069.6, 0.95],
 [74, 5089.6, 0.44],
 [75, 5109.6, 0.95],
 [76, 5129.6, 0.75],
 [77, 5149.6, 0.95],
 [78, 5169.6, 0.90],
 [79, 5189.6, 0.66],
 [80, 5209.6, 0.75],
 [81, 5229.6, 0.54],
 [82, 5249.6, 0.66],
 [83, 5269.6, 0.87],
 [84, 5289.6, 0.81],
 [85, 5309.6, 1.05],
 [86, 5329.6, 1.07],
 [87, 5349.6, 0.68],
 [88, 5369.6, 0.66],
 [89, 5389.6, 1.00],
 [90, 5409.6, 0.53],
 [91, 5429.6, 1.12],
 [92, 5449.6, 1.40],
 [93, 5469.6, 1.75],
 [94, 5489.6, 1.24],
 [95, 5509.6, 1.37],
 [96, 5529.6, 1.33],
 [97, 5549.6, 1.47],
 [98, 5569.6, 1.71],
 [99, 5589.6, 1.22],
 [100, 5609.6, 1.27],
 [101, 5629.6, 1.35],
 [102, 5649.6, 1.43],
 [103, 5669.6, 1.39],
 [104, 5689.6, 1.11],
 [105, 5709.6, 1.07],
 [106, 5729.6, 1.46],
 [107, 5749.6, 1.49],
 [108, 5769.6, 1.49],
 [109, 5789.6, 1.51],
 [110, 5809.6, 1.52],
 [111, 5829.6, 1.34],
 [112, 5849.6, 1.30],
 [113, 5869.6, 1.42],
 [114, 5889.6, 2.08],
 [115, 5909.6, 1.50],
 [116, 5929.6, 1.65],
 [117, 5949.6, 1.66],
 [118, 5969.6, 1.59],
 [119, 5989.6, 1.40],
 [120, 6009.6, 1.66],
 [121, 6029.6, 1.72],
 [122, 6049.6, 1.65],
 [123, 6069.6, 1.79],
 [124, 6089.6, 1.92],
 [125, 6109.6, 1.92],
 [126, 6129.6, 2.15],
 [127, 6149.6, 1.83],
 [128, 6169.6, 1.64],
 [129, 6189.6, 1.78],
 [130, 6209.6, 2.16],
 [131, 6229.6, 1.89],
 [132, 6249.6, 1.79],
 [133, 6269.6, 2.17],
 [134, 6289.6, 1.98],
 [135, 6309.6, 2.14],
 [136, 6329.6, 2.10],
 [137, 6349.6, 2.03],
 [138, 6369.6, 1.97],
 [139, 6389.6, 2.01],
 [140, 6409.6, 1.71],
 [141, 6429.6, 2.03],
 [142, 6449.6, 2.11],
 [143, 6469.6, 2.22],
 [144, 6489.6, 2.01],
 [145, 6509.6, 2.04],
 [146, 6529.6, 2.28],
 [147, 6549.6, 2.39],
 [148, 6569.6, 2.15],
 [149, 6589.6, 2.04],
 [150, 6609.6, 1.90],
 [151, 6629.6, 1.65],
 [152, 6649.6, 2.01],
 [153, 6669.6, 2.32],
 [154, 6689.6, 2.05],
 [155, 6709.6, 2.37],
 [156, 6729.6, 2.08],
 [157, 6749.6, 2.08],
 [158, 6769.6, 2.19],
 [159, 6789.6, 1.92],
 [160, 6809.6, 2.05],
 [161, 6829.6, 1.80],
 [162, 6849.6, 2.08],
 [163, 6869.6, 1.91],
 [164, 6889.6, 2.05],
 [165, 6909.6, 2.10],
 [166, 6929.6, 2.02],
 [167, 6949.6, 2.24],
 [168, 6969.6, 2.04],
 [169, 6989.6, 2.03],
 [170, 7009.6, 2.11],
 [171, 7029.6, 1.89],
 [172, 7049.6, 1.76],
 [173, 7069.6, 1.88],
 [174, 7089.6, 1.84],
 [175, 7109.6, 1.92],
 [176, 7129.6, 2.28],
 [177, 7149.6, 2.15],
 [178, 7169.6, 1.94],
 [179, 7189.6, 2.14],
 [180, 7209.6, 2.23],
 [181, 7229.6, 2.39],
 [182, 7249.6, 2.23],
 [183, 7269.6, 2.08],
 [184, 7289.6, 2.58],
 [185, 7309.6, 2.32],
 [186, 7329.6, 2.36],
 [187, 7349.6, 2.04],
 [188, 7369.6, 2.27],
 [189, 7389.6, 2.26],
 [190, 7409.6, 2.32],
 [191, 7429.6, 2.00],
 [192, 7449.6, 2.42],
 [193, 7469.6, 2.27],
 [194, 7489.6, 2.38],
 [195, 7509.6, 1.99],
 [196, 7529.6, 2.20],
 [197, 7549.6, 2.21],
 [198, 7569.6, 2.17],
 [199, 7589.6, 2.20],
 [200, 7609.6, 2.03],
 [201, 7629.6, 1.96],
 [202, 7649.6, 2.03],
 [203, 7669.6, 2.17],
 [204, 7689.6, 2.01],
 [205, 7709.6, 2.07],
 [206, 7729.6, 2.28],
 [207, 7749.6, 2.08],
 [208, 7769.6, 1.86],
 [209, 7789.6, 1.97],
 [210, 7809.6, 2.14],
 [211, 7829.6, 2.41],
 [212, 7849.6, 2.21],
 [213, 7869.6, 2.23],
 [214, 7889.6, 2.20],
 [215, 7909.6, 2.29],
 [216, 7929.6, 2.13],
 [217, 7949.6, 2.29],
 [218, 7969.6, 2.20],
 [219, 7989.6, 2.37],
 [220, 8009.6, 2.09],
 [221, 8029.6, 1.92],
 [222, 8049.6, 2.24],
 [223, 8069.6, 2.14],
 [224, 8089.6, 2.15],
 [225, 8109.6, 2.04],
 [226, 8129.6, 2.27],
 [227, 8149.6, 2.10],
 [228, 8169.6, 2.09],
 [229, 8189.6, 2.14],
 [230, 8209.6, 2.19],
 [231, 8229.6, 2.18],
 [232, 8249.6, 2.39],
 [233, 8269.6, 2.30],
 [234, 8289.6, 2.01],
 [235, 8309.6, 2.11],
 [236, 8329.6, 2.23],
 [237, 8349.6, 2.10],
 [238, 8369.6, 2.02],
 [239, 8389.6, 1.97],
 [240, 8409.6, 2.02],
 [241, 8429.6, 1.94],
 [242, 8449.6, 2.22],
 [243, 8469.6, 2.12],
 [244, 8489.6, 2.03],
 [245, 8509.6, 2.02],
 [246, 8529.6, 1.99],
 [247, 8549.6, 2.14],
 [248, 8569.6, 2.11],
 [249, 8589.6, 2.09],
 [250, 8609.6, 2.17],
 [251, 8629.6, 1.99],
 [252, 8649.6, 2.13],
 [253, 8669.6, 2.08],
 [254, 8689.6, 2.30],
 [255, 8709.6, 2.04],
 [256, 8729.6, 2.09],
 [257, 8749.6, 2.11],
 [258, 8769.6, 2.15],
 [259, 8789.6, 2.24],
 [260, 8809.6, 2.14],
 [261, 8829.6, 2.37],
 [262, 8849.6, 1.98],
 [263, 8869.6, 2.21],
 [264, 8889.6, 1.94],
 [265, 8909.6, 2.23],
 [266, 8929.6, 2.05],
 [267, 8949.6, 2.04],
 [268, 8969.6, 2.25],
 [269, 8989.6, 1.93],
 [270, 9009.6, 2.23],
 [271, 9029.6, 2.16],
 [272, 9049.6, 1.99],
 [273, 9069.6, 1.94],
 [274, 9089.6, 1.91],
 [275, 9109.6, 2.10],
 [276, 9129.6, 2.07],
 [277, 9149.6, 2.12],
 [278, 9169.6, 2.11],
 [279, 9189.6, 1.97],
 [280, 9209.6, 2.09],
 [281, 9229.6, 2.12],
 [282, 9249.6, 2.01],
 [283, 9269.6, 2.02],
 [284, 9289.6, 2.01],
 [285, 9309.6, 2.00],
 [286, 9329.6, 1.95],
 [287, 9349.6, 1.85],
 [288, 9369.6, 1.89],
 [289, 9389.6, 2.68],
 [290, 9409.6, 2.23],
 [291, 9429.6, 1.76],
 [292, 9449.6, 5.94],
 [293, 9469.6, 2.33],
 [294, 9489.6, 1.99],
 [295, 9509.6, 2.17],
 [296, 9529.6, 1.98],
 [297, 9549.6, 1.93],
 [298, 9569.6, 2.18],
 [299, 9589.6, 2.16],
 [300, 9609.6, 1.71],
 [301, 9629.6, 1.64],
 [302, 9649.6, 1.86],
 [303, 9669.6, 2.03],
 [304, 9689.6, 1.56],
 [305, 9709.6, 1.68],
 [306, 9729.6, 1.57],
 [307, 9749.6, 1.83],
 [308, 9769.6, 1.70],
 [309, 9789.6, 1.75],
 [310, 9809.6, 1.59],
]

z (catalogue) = 0.36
